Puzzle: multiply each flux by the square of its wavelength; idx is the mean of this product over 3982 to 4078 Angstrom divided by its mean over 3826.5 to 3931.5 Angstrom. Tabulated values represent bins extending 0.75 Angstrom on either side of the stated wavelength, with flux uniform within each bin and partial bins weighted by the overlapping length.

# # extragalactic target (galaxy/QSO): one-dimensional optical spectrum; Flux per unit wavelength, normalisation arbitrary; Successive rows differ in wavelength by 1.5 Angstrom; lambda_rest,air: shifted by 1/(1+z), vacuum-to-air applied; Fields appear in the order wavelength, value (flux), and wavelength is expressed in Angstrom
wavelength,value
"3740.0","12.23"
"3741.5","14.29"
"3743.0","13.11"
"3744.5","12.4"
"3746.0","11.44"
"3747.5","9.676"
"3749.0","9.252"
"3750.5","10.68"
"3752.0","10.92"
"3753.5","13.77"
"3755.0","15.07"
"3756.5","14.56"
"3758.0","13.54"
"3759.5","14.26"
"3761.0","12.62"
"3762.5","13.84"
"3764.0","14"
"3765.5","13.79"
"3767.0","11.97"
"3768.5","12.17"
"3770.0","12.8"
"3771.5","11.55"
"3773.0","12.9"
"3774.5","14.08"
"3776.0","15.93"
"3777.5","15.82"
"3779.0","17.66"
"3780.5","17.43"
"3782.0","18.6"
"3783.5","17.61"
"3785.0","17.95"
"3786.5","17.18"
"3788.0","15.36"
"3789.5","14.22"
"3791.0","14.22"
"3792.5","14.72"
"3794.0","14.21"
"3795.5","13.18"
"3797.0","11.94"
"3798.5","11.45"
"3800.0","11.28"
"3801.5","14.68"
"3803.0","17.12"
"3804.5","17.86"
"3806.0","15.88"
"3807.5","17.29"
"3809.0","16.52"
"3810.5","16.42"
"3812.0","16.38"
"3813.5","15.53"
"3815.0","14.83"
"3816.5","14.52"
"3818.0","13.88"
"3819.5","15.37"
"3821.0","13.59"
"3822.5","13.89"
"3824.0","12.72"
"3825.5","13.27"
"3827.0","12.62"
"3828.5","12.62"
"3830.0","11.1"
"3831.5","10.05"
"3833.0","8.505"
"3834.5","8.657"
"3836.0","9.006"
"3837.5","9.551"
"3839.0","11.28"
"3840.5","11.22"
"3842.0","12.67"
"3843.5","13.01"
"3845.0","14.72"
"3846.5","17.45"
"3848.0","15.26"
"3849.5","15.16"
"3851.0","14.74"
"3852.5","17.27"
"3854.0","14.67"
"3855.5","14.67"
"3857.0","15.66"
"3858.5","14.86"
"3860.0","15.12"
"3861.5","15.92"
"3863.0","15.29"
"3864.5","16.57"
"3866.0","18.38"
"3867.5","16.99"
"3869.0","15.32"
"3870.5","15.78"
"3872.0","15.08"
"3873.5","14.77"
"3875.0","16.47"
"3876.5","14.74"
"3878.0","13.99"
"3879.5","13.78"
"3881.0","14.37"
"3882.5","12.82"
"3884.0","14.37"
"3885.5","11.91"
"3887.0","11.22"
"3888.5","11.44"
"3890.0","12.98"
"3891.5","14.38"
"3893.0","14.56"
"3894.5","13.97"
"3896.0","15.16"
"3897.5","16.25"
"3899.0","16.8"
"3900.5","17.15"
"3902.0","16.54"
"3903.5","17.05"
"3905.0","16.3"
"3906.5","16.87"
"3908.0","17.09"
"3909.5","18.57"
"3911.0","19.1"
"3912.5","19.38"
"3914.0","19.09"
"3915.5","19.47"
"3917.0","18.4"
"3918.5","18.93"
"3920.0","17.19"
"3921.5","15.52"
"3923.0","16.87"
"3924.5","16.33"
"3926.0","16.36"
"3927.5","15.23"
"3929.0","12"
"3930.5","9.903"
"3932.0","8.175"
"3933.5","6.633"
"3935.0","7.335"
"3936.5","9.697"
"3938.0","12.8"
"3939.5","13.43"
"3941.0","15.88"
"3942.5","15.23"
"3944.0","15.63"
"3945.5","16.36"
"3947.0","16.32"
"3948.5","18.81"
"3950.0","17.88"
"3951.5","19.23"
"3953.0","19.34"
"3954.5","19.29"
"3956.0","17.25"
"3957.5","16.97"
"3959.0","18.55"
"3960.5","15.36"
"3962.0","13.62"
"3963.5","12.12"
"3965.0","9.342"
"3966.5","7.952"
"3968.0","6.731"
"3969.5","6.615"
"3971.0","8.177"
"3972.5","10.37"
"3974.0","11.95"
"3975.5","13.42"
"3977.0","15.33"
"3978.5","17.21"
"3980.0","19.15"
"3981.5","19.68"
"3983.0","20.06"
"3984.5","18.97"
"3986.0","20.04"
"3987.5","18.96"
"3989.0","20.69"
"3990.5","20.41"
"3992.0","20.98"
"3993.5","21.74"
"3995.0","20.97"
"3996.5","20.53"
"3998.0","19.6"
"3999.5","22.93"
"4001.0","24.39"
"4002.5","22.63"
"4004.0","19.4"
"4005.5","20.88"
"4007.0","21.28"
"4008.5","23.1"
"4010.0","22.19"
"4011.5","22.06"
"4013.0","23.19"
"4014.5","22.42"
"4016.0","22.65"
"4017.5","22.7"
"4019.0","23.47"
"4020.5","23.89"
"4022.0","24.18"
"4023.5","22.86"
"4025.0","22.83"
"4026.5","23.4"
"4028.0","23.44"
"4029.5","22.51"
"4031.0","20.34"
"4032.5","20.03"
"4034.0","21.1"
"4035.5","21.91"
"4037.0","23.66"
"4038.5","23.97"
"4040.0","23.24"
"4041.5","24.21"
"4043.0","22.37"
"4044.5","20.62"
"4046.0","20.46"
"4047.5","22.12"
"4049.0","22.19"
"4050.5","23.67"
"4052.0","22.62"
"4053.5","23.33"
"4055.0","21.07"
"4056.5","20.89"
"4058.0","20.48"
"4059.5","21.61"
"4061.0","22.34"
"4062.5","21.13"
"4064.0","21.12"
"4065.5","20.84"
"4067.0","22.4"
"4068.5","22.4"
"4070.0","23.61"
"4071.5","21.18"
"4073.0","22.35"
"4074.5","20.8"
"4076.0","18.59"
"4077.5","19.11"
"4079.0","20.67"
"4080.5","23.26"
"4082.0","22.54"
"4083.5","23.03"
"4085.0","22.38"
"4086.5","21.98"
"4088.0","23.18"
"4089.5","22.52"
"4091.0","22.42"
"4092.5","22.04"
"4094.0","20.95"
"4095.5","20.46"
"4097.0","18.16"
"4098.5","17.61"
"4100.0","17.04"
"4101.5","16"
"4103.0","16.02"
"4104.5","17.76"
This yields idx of 1.59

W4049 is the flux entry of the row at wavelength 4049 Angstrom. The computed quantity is 22.19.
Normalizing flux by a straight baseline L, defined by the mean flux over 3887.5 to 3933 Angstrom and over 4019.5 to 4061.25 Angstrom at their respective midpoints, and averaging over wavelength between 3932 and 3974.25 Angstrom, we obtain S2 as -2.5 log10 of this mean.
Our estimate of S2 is 0.31 mag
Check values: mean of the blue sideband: 15.8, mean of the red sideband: 22.3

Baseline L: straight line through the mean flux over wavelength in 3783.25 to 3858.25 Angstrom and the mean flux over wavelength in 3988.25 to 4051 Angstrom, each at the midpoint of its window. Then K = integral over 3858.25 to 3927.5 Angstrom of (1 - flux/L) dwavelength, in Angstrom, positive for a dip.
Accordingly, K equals 4.6 Angstrom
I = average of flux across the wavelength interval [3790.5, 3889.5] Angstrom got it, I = 14.1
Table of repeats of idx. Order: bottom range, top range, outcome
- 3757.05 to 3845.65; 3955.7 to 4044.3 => 1.54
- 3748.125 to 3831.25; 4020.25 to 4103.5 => 1.74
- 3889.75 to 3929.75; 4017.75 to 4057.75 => 1.44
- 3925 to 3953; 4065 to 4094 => 1.69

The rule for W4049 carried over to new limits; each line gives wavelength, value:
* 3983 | 20.06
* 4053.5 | 23.33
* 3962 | 13.62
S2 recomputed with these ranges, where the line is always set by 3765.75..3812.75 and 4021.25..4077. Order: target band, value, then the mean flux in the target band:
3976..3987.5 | 0.09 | 18.5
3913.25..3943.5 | 0.30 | 14.2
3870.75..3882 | 0.18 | 14.7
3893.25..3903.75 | 0.13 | 16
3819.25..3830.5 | 0.22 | 13.1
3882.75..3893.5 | 0.34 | 12.9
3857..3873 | 0.08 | 15.9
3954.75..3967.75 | 0.38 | 13.8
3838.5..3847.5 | 0.22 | 13.5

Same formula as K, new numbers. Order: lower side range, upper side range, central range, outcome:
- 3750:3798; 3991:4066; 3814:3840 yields 6.2 Angstrom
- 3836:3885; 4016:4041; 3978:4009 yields 0.6 Angstrom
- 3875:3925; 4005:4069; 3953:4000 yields 7.7 Angstrom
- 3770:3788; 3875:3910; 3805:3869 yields 5.1 Angstrom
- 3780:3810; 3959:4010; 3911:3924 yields -1.2 Angstrom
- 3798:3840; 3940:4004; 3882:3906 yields 0.8 Angstrom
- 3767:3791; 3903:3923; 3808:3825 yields 1.2 Angstrom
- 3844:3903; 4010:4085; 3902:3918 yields -1.5 Angstrom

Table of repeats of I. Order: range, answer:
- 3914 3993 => 15.2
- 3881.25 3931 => 15.7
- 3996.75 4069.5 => 22.2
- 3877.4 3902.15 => 14.2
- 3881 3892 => 12.8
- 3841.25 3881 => 15.3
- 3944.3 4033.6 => 18.8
